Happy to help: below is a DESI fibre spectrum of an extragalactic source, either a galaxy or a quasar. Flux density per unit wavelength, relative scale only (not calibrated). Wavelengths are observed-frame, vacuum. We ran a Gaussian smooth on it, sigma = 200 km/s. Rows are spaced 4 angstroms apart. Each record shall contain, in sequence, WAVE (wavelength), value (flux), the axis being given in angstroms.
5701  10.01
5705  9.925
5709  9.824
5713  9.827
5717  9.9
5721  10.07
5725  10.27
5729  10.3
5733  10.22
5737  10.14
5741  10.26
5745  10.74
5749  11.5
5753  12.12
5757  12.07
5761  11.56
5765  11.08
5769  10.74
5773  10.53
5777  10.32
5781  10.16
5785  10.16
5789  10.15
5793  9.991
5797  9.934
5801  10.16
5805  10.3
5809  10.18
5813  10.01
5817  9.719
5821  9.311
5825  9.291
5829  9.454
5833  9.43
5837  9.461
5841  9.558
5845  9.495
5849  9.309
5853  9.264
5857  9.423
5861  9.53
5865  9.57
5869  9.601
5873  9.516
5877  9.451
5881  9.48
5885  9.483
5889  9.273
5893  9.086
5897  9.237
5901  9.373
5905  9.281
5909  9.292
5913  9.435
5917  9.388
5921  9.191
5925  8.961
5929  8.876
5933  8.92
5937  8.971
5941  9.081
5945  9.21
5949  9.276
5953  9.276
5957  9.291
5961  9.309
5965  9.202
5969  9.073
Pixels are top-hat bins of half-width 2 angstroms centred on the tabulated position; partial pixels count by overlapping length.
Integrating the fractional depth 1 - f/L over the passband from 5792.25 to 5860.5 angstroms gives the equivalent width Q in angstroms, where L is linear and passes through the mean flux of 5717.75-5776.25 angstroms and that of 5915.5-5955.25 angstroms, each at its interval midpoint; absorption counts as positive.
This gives 2.9 angstroms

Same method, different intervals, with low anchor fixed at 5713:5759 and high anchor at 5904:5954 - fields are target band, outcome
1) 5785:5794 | 0.1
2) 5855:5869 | 0.2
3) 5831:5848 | 0.6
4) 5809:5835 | 1.1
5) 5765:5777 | -0.3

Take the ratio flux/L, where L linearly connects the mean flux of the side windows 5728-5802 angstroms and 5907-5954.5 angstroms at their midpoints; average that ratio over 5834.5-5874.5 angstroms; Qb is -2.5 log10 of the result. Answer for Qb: 0.04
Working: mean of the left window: 10.6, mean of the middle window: 9.47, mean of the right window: 9.16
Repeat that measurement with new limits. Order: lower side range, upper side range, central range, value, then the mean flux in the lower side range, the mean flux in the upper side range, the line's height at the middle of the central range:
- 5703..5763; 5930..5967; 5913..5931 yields 0.02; 10.6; 9.16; 9.34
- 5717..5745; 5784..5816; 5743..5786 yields -0.09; 10.2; 10.1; 10.2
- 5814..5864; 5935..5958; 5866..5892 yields -0.01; 9.45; 9.18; 9.35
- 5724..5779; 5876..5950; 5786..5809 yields 0.03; 10.9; 9.22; 10.4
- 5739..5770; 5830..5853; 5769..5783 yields 0.04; 11.3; 9.43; 10.8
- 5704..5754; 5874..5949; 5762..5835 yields -0.01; 10.4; 9.23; 9.93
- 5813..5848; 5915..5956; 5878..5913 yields -0.01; 9.49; 9.12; 9.26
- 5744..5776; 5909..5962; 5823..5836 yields 0.11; 11.3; 9.17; 10.4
